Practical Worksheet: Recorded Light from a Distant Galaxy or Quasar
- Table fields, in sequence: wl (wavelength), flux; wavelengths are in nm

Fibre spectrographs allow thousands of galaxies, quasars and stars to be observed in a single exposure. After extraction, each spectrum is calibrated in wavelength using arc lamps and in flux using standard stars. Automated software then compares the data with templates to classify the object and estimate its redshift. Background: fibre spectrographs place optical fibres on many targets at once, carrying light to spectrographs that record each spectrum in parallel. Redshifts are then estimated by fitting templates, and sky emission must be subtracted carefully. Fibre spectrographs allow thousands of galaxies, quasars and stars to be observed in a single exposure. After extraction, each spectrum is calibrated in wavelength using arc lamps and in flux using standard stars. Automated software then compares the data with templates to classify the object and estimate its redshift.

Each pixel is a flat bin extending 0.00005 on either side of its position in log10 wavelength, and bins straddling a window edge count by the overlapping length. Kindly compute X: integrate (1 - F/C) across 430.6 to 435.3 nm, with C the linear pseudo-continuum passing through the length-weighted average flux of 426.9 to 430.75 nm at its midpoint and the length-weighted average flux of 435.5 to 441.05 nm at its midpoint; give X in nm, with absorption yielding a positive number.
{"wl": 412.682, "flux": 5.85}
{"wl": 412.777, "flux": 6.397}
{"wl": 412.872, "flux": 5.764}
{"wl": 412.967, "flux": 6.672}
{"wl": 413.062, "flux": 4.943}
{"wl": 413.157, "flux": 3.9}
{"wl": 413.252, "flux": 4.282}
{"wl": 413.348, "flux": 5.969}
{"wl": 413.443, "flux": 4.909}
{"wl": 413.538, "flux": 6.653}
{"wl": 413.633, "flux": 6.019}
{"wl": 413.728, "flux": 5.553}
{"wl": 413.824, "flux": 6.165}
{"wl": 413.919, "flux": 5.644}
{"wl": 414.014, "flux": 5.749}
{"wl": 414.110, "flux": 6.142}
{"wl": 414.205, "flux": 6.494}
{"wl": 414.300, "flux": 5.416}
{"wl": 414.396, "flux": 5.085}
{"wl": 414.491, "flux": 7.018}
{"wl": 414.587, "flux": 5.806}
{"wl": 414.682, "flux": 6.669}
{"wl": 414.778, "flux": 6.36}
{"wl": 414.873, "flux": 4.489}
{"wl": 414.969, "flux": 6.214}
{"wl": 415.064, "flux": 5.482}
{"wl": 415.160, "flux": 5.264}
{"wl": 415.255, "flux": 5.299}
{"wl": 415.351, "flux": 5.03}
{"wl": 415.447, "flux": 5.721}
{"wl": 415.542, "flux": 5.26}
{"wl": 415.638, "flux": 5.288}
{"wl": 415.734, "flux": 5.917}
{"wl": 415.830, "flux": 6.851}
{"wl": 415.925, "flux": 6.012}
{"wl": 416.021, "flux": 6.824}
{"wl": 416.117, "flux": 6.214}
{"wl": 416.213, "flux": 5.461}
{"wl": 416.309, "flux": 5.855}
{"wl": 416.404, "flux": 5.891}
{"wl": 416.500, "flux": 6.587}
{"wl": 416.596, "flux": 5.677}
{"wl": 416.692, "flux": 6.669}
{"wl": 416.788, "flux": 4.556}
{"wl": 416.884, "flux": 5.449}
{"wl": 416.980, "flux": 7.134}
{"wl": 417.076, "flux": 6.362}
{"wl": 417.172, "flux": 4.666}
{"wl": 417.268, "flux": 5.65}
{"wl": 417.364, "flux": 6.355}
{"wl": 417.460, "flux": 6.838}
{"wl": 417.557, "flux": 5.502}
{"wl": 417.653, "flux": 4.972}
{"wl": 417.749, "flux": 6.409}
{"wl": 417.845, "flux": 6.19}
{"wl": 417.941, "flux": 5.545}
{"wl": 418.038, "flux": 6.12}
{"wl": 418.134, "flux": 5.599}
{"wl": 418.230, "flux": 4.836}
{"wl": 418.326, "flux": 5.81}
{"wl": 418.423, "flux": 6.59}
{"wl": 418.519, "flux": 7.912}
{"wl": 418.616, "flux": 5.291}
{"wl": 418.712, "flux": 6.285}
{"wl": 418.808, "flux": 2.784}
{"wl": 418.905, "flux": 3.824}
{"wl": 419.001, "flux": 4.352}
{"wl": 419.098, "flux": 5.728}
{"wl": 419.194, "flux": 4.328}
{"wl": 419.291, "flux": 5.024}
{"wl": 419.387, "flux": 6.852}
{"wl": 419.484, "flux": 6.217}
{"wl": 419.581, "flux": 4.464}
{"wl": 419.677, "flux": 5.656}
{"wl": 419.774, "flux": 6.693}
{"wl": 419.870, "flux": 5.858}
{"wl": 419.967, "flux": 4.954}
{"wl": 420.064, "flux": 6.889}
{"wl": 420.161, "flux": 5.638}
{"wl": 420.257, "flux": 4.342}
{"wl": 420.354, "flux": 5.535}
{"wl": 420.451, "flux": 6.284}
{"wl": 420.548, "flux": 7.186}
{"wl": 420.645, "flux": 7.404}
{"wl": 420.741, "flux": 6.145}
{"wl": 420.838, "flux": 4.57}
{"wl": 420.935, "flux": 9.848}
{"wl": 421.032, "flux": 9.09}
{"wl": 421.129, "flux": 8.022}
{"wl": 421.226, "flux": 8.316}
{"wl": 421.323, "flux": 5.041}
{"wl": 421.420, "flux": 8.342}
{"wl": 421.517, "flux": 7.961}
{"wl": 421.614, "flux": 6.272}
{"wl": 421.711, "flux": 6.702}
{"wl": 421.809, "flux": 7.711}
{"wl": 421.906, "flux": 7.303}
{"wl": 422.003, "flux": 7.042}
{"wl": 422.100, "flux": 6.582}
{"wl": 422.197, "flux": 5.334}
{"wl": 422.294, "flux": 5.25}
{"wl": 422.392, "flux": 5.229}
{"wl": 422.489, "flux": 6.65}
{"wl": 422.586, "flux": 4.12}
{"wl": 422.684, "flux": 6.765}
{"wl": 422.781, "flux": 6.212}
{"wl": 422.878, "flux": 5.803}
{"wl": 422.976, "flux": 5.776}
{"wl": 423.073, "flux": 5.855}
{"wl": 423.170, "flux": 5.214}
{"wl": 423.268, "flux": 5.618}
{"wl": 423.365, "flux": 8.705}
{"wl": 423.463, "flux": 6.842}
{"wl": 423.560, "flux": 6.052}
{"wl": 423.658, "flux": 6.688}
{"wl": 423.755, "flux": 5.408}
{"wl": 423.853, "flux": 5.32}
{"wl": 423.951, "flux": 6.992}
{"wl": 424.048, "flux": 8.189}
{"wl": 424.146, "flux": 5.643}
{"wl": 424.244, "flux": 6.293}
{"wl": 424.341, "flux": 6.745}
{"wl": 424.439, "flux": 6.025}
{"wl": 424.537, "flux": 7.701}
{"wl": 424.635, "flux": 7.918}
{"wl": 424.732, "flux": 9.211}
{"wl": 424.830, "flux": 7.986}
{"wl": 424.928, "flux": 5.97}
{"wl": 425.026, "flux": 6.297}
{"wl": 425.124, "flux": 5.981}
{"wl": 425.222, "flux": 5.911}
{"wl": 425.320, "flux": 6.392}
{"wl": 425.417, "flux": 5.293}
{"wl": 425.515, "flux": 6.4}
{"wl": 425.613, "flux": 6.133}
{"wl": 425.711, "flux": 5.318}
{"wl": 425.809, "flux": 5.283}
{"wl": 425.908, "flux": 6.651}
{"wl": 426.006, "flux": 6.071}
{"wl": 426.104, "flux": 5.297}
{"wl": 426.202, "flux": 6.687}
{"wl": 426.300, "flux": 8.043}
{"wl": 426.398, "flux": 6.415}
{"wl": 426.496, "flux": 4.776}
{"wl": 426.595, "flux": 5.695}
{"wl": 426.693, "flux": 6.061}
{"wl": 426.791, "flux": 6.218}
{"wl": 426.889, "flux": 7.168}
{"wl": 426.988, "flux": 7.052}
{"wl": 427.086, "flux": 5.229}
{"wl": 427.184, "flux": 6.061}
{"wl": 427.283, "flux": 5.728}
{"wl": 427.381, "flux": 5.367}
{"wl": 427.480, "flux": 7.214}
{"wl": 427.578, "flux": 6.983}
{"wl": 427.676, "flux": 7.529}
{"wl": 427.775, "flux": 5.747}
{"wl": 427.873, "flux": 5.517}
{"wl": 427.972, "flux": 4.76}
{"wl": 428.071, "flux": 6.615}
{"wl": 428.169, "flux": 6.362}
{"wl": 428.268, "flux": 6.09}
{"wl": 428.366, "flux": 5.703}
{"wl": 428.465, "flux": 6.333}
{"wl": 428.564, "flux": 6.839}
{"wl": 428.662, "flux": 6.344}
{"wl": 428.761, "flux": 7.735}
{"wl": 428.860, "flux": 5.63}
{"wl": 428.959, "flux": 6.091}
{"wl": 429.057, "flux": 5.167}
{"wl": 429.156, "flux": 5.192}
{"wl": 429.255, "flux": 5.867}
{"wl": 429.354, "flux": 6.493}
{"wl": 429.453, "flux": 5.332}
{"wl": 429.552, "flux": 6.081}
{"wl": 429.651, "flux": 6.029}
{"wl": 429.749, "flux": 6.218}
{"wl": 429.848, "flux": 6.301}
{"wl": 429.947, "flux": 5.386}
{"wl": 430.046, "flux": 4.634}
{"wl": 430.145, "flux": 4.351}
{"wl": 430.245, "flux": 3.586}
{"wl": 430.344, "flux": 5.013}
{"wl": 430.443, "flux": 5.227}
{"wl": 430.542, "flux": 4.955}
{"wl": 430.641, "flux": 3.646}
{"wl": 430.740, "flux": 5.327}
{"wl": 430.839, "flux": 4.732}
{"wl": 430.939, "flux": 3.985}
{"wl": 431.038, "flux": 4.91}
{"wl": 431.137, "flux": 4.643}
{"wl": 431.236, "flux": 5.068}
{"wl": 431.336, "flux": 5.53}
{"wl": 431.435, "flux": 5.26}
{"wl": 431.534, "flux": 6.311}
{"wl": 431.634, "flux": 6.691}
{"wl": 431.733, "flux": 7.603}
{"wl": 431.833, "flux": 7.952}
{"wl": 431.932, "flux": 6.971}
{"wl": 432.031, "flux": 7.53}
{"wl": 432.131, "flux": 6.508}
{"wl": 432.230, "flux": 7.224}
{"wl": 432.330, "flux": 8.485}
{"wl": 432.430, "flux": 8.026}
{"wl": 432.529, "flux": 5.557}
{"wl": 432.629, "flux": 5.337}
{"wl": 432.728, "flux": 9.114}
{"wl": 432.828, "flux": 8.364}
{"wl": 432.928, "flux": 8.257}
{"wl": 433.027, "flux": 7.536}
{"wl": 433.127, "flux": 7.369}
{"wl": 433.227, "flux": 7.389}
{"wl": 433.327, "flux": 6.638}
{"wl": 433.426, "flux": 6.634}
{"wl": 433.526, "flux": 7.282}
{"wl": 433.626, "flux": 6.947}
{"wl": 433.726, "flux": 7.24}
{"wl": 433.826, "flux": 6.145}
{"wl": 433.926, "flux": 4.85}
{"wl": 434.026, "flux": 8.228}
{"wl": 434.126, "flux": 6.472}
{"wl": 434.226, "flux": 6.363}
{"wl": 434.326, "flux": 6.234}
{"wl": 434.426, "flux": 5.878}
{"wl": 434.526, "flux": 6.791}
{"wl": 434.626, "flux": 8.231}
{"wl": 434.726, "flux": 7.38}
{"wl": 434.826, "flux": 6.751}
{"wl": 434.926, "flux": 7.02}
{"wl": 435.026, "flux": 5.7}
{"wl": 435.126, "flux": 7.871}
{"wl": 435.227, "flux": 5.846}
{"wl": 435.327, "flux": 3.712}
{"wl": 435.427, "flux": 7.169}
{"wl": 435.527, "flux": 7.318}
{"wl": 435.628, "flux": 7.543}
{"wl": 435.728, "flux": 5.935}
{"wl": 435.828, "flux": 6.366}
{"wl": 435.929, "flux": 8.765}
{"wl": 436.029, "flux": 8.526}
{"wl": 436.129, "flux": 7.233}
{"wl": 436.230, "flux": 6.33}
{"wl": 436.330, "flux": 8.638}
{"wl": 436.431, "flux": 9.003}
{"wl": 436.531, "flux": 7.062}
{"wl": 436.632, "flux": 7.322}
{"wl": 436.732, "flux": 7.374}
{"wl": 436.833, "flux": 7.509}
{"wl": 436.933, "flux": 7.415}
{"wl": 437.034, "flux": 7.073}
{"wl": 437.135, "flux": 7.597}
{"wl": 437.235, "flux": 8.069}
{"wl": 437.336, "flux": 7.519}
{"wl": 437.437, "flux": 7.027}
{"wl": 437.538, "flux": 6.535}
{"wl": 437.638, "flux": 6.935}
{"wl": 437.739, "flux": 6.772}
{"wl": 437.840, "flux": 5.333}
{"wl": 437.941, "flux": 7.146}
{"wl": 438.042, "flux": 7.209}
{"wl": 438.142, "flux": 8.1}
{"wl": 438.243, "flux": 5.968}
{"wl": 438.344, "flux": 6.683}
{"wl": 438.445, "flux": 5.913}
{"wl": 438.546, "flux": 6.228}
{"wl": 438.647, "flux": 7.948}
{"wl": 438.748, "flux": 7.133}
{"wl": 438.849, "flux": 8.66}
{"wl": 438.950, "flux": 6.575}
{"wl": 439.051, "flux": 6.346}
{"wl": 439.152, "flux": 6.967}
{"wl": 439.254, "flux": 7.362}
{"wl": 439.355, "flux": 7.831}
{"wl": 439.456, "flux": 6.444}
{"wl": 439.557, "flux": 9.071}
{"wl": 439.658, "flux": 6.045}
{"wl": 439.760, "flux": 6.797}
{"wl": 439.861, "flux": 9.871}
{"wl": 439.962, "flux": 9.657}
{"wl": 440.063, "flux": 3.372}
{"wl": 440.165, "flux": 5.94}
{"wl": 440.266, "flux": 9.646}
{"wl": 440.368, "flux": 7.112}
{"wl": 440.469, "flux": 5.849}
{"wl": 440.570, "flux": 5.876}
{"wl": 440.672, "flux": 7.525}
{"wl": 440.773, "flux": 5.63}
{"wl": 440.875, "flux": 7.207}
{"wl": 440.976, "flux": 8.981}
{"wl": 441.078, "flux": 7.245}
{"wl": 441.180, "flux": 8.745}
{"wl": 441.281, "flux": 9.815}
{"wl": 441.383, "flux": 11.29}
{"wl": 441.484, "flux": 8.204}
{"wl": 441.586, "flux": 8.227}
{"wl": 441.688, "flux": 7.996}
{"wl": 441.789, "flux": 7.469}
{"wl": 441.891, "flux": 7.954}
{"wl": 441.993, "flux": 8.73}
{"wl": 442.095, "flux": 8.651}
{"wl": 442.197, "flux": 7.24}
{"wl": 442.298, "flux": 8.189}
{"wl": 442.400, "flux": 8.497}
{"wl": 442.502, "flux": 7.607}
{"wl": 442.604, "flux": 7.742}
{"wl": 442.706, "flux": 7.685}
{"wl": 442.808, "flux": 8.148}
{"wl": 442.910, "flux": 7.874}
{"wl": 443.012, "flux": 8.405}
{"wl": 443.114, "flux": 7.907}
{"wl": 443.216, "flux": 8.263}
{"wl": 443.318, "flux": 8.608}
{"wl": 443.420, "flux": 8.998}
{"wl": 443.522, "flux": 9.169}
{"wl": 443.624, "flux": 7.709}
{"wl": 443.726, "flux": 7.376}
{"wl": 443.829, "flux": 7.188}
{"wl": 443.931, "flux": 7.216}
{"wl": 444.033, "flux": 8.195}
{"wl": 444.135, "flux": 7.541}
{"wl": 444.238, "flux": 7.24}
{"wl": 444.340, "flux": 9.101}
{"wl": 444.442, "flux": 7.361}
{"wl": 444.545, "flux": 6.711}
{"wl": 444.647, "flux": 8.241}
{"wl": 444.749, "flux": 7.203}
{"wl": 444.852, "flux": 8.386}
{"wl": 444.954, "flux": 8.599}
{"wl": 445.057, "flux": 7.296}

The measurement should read -0.12 nm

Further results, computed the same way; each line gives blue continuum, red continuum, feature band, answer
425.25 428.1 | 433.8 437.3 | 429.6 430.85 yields 0.28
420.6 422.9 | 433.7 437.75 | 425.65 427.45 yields 0.20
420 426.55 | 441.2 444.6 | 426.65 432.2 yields 0.89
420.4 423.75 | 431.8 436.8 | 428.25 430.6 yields 0.42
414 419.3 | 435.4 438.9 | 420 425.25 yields -0.36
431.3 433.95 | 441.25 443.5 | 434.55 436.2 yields 0.10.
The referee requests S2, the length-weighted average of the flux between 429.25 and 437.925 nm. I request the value 6.58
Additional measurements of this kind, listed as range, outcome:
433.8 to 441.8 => 7.2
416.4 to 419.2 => 5.68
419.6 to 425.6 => 6.5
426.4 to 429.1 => 6.16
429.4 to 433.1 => 6.06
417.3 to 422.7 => 6.11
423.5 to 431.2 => 6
